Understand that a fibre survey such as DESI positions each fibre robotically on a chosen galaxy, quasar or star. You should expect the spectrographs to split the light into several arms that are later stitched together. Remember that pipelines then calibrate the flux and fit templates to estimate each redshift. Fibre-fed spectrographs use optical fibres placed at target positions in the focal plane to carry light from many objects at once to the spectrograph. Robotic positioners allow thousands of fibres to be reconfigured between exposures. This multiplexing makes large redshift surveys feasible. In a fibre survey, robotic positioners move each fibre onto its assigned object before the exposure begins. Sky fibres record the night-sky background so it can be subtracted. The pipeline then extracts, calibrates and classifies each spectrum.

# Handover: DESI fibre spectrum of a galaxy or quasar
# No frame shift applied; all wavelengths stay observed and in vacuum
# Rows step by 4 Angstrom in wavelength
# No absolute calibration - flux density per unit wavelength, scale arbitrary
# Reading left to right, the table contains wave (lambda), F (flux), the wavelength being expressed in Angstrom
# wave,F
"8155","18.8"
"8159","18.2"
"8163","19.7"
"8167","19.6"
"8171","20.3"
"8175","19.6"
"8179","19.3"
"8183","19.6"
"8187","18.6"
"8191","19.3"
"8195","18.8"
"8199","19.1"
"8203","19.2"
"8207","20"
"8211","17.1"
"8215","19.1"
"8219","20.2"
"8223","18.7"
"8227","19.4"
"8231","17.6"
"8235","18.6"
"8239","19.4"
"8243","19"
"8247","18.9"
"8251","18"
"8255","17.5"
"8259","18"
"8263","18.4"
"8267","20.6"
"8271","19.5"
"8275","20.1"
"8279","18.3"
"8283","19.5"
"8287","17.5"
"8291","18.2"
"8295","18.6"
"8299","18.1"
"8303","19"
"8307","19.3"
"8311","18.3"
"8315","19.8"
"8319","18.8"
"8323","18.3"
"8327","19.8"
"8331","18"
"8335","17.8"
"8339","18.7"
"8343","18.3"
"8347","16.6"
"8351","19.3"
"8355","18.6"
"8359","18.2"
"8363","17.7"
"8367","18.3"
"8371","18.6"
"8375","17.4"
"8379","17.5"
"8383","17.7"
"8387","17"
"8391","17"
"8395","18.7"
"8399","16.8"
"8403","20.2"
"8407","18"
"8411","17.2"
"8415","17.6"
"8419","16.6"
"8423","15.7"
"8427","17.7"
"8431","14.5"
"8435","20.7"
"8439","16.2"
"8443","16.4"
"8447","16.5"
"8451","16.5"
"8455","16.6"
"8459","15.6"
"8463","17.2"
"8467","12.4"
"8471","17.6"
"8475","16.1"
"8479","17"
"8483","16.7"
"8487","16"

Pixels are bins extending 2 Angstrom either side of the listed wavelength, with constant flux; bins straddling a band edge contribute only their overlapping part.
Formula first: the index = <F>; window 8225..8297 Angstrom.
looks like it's 18.7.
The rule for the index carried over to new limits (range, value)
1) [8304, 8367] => 18.5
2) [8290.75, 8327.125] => 18.8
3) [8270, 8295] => 18.8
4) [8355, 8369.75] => 18.2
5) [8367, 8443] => 17.5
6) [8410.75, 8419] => 17.2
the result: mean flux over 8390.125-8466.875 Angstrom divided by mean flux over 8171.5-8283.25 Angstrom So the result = 0.9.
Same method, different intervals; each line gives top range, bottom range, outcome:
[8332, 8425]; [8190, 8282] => 0.94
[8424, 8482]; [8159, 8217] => 0.86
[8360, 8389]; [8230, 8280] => 0.94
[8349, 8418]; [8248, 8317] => 0.96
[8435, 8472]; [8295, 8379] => 0.89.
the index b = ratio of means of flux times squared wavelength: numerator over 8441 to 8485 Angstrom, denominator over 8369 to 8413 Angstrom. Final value 0.93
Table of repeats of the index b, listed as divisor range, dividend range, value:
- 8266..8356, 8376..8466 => 0.94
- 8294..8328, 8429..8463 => 0.91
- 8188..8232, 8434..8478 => 0.92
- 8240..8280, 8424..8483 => 0.92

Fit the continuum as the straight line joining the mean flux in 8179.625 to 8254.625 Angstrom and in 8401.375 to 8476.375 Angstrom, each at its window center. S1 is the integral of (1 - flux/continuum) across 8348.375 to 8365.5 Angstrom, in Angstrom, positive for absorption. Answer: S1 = -0.8 Angstrom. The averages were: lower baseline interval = 18.9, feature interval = 18.4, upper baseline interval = 16.8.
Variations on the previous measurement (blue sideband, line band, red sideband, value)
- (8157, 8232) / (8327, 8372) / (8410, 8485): -1.8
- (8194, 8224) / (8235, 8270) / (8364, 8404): 0.0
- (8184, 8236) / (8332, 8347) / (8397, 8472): -0.3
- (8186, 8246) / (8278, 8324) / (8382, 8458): -1.1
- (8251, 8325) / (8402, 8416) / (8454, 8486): -0.9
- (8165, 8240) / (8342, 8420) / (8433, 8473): -2.6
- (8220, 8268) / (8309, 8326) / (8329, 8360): -0.5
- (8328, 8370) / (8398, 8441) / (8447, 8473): -1.5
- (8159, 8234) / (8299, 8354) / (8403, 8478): -2.3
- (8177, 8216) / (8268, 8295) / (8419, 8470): -1.2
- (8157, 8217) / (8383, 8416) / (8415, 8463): -1.4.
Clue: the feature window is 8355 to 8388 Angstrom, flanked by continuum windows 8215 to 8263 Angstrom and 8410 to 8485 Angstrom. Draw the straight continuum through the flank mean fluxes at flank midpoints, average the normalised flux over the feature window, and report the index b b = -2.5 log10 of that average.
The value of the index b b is -0.03 mag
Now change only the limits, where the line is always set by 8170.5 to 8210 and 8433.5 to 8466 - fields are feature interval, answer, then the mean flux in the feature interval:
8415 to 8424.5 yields 0.04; 16.5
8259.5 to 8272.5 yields -0.04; 19.3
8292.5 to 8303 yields -0.01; 18.5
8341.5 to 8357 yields -0.03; 18.2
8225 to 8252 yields 0.01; 18.7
